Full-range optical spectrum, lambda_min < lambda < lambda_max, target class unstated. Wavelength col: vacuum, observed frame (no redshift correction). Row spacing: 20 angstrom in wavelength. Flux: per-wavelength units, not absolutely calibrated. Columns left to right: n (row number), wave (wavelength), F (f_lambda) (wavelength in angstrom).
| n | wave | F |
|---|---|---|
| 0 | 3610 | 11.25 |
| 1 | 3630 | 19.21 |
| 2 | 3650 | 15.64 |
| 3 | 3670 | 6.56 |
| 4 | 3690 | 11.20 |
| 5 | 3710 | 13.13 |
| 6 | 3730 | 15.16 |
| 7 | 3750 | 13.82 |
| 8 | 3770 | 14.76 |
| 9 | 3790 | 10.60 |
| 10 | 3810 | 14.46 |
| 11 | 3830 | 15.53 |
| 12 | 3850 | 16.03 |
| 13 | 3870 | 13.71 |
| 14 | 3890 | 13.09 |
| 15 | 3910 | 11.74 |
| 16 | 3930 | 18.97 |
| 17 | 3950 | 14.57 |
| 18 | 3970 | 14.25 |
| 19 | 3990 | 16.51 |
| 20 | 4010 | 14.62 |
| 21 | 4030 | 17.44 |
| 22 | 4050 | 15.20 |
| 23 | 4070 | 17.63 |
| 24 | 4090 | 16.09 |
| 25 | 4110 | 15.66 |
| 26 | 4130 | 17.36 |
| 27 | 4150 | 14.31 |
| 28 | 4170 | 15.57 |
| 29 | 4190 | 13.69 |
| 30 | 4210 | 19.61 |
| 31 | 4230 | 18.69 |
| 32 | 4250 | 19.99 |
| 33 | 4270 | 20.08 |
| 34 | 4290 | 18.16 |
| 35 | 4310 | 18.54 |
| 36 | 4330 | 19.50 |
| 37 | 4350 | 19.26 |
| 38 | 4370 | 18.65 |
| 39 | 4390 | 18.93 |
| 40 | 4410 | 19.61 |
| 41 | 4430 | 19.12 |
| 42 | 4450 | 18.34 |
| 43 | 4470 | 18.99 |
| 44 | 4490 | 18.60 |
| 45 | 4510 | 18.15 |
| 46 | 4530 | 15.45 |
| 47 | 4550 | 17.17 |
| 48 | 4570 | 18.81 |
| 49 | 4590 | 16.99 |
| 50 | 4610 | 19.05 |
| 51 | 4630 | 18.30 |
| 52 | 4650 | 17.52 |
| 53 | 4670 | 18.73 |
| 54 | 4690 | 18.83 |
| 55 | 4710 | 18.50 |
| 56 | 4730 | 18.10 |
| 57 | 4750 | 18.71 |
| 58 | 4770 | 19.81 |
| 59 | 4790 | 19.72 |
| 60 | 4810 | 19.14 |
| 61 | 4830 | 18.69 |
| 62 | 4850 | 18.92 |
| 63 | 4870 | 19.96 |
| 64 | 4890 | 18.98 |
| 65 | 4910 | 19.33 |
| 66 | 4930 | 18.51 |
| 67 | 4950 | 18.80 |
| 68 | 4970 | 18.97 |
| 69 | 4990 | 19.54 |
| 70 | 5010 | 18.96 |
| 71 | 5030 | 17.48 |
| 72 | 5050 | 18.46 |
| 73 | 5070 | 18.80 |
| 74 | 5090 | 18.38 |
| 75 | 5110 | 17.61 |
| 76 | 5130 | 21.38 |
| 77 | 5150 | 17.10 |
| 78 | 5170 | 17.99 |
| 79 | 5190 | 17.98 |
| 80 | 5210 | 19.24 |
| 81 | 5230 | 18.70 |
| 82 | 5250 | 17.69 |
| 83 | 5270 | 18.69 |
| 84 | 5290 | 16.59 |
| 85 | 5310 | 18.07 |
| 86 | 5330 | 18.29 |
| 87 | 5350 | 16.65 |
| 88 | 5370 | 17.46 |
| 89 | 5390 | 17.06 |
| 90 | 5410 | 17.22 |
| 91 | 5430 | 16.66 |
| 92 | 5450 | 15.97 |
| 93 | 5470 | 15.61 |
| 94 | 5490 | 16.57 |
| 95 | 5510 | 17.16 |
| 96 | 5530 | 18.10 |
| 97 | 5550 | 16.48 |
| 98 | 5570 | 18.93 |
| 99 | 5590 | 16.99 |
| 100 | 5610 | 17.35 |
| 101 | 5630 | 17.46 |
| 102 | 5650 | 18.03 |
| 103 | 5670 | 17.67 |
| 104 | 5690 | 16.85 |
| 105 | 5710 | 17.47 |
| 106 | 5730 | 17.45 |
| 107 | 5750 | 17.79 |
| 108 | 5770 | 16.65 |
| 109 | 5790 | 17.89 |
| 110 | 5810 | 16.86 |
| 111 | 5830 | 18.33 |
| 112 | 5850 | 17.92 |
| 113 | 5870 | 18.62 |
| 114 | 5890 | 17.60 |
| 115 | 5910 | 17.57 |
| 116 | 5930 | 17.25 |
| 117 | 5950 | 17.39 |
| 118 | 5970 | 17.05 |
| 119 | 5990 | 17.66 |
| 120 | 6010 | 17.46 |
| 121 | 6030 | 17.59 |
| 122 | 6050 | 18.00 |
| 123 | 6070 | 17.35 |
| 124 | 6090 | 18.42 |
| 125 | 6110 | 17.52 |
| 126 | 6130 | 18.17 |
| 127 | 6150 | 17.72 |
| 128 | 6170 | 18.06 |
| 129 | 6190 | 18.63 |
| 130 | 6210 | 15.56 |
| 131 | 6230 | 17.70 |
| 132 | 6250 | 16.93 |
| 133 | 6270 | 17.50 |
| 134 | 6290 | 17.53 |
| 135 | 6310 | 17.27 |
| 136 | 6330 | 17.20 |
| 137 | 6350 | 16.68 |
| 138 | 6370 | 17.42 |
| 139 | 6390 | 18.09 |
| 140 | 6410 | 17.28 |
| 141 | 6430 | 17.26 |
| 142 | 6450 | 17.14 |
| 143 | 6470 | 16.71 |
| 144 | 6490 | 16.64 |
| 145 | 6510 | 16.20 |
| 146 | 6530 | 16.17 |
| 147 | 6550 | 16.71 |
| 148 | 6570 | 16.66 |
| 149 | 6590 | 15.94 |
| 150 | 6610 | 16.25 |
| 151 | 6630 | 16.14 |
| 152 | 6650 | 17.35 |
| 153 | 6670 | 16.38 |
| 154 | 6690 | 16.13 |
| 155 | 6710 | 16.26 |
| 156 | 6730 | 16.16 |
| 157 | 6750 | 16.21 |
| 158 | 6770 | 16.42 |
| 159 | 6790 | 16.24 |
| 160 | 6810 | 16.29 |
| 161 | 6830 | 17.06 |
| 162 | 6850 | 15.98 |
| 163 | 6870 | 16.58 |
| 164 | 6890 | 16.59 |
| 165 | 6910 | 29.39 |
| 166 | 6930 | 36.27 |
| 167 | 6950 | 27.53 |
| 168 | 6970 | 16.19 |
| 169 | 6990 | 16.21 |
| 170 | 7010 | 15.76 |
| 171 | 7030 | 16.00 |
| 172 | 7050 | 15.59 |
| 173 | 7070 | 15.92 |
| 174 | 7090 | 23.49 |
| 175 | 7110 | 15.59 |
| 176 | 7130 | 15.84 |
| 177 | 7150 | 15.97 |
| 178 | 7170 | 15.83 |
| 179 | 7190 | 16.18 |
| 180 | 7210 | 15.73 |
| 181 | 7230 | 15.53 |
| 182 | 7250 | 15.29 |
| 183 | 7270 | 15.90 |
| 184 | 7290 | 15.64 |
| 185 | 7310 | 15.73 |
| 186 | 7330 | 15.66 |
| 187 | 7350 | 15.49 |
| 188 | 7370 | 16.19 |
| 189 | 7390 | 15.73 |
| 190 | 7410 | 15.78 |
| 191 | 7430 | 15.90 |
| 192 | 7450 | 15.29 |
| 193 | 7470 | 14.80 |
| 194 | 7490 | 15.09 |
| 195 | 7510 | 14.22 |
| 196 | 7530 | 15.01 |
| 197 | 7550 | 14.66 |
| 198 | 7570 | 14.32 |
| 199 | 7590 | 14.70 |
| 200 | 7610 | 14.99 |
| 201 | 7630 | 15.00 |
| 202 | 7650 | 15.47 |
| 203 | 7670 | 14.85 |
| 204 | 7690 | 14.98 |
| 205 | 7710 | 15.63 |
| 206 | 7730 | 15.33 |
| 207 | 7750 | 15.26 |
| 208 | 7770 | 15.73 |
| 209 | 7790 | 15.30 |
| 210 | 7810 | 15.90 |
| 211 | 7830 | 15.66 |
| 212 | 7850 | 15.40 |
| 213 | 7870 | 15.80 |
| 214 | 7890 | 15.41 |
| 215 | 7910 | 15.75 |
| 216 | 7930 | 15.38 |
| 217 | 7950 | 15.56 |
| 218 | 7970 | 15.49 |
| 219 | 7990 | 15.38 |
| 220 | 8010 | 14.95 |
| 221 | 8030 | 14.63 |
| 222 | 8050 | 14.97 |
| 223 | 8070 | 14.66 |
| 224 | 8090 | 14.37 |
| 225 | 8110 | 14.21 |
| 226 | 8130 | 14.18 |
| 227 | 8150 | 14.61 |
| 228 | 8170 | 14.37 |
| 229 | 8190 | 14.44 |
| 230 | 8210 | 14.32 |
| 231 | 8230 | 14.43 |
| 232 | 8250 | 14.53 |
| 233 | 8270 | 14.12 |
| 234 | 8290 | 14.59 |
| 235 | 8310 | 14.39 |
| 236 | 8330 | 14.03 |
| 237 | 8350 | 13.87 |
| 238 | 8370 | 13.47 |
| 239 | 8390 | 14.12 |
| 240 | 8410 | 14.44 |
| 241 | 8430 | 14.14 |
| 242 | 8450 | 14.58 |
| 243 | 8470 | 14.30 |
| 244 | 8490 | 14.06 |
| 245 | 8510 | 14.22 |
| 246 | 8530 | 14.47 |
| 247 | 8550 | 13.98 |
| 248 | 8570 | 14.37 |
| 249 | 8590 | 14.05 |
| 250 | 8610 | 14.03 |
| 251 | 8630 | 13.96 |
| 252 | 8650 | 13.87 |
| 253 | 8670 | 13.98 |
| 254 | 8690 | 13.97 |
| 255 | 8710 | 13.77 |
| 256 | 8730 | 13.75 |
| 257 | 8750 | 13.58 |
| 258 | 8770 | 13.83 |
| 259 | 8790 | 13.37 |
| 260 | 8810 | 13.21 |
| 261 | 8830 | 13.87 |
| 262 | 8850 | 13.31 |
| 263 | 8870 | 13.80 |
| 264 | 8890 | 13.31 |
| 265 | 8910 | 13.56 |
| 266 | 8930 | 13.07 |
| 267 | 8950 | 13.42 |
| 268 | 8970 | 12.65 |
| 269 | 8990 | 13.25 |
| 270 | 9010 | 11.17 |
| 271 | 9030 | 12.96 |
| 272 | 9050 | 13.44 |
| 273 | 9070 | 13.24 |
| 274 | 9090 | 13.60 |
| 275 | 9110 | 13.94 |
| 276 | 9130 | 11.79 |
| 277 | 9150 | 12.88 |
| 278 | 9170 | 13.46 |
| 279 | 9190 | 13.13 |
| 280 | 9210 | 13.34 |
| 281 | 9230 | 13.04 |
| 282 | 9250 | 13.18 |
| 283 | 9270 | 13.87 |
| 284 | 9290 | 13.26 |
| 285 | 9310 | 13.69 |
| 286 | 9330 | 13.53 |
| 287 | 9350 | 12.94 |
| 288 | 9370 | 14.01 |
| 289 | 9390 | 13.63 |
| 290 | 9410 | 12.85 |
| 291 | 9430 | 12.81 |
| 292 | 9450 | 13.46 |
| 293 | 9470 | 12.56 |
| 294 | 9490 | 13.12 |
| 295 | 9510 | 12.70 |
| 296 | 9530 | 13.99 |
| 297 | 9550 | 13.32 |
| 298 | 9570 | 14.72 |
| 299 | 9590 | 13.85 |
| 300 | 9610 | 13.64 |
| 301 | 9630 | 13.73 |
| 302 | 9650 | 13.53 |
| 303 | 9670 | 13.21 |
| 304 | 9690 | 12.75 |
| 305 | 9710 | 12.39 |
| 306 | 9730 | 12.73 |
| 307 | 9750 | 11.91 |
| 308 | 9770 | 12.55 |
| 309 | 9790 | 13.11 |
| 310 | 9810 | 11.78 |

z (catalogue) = 0.054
